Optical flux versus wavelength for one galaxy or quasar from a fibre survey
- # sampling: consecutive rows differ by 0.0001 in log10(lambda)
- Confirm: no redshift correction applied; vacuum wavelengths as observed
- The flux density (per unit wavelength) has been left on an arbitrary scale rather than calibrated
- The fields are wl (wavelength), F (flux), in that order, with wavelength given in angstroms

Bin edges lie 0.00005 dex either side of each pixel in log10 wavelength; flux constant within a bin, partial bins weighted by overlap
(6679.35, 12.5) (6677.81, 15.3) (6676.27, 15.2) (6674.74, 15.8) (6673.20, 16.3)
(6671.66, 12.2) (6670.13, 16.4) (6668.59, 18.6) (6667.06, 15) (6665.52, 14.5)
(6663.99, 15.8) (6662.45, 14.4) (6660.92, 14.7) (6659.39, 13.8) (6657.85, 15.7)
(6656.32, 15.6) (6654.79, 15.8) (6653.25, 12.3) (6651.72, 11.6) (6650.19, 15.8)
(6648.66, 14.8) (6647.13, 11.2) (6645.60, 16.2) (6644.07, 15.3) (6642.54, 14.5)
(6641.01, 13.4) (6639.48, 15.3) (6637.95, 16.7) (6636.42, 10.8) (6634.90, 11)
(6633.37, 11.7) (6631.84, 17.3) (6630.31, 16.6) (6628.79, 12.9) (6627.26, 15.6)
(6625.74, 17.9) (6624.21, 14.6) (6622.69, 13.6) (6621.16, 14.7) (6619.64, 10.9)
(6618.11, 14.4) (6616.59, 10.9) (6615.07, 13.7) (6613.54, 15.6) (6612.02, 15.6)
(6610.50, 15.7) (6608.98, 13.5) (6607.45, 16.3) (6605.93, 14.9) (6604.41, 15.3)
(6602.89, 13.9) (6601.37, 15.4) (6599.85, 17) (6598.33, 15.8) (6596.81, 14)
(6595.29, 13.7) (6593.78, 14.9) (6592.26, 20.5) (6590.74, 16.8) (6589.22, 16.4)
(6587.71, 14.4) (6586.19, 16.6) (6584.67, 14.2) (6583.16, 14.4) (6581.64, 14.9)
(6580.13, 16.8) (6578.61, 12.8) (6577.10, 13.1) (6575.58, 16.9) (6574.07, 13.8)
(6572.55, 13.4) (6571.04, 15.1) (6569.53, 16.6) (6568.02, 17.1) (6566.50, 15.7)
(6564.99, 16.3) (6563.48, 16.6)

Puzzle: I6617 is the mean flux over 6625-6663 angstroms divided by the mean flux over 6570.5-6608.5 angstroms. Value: 0.95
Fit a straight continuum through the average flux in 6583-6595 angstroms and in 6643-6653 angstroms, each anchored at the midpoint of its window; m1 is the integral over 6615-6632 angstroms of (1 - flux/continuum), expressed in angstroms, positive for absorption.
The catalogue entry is 0.6 angstroms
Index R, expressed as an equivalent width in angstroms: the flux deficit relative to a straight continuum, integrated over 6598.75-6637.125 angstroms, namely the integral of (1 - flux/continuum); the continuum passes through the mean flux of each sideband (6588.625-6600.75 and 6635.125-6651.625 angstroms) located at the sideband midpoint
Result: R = 2.0 angstroms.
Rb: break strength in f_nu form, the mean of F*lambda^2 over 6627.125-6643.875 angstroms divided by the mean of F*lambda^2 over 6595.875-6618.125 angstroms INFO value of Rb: 1.0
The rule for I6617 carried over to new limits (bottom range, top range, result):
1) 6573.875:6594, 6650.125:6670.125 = 0.96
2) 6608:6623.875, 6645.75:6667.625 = 1.04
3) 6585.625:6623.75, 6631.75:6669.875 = 0.97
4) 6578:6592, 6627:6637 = 0.88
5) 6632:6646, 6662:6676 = 1.11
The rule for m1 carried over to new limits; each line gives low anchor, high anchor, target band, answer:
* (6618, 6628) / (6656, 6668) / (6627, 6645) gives 0.54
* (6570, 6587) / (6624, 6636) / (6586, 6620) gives -0.91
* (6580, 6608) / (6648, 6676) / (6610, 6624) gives 1.34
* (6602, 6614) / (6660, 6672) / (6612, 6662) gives 3.15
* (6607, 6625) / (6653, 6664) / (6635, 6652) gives 0.53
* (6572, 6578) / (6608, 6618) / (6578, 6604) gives -2.18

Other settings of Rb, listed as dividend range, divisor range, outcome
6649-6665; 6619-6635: 1.02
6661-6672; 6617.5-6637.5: 1.11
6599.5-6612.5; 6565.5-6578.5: 1.02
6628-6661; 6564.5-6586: 0.96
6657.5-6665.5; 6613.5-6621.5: 1.15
